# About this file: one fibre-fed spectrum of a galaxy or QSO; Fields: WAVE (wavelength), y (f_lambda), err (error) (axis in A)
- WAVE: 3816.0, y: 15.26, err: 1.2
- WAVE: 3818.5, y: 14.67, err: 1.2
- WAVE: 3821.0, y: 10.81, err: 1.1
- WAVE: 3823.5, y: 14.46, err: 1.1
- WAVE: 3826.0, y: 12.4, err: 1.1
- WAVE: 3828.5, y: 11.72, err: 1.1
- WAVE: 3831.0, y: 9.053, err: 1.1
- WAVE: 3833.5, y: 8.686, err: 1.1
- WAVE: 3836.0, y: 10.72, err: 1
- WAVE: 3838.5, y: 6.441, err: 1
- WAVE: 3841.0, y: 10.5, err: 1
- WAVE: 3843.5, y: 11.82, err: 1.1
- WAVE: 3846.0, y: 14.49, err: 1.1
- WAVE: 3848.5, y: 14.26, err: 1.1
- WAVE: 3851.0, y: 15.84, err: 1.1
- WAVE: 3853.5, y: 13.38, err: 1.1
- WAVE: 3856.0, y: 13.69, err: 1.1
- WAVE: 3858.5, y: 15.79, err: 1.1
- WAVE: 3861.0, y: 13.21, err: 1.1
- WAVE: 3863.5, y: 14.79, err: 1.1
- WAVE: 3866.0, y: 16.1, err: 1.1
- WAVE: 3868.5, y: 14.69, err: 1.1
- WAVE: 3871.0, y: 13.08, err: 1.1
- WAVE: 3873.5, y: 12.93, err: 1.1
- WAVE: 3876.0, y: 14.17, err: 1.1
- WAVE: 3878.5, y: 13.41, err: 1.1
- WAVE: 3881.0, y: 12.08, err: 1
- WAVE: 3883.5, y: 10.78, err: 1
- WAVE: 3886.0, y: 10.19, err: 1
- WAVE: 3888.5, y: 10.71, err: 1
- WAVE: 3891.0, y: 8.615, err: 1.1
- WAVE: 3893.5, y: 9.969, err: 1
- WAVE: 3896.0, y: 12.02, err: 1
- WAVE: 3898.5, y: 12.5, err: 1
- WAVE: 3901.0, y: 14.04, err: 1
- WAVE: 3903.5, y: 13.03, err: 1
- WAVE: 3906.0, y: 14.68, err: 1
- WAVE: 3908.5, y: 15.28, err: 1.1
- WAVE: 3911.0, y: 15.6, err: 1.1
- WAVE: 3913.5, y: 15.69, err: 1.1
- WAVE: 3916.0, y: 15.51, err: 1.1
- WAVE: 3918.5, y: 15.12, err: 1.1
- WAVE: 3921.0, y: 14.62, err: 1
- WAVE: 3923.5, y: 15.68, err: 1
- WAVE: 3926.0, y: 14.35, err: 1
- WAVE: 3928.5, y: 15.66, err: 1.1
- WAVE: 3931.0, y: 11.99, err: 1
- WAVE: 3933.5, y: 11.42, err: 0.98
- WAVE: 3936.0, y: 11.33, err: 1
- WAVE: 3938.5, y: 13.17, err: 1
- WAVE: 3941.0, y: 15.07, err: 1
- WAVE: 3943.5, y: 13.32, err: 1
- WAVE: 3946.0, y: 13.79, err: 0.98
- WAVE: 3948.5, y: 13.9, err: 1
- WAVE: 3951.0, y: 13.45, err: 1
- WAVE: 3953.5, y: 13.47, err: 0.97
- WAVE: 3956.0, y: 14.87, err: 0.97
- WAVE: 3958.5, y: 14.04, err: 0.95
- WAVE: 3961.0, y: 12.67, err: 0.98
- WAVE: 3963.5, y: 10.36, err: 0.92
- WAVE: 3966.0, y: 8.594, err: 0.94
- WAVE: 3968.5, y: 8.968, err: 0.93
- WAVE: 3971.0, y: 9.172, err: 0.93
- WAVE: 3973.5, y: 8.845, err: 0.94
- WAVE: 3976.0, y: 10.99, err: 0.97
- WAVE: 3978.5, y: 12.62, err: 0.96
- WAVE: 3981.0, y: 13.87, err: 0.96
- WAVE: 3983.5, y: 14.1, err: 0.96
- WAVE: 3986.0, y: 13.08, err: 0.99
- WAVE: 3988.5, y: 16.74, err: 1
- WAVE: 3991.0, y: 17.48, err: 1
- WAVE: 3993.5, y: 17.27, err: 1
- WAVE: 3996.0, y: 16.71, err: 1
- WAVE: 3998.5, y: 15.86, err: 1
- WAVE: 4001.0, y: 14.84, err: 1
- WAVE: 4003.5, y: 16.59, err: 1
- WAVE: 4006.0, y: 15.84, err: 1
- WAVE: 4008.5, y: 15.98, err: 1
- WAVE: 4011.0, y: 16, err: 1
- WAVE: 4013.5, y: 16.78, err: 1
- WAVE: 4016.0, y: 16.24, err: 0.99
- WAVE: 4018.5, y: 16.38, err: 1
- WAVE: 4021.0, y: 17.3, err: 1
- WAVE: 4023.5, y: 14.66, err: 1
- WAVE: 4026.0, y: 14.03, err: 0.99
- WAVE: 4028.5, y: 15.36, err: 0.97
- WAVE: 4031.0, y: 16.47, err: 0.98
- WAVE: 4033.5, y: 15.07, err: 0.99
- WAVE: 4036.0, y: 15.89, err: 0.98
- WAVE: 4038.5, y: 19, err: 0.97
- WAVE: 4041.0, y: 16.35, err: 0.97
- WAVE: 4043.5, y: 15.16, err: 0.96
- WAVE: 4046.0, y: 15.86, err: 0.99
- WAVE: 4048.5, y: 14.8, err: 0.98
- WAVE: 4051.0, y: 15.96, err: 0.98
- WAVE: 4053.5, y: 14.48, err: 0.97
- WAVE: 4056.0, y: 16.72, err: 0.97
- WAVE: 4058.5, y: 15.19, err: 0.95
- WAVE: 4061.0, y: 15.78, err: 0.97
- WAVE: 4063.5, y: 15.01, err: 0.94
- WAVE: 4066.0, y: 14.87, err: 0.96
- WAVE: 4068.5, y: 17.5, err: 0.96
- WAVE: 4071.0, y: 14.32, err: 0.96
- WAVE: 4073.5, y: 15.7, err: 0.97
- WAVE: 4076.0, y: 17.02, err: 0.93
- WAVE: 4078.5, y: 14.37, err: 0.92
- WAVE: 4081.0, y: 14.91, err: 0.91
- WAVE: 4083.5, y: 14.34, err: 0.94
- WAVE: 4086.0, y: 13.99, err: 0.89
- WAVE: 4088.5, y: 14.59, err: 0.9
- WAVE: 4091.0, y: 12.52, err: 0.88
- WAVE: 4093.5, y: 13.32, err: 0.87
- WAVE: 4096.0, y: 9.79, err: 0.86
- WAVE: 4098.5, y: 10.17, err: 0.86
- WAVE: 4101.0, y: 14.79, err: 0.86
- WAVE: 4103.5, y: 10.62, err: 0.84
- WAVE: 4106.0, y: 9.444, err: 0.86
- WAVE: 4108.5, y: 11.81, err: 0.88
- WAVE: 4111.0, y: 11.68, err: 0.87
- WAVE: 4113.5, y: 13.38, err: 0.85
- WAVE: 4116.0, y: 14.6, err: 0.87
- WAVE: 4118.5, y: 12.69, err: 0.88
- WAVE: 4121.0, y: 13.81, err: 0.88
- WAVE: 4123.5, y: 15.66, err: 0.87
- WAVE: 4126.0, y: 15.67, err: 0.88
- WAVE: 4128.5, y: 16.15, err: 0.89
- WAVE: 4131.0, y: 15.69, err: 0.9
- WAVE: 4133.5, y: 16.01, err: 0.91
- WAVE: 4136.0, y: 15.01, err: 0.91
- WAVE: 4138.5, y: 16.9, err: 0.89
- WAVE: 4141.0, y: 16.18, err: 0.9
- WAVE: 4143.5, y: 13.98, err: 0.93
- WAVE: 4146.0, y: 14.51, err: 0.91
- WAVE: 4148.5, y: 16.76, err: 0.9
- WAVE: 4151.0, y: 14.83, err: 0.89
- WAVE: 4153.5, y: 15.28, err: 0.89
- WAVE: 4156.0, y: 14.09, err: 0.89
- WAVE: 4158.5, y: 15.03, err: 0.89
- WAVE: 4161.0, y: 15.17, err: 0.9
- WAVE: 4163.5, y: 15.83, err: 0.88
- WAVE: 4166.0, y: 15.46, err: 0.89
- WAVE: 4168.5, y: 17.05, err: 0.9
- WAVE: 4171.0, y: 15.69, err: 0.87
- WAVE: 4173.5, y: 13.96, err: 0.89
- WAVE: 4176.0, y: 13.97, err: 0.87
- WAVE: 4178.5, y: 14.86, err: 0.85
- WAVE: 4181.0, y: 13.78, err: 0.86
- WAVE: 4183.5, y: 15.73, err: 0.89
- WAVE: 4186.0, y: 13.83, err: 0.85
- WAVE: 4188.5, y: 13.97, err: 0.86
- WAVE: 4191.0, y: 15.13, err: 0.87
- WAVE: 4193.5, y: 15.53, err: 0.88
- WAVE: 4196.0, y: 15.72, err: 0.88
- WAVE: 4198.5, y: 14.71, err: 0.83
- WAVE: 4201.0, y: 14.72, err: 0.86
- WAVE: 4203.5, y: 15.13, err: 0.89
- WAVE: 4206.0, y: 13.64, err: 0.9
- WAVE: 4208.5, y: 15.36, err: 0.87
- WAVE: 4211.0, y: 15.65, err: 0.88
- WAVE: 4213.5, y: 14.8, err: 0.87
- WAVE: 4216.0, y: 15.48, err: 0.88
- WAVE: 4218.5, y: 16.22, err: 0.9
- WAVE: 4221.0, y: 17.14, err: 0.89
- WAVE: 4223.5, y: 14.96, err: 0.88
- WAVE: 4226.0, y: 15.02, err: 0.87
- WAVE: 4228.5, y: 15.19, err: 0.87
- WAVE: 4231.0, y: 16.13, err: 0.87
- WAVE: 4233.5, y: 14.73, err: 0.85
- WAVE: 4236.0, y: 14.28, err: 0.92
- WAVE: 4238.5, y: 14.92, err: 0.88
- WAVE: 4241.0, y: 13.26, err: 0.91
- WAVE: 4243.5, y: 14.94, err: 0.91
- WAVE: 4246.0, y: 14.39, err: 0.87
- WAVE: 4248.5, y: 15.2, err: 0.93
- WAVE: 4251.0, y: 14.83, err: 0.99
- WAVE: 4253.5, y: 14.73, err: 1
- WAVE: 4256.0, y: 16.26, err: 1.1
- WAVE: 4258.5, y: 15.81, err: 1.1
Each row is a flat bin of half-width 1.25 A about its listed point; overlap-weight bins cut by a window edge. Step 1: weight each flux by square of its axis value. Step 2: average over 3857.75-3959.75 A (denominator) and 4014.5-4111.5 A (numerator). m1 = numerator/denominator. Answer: 1.2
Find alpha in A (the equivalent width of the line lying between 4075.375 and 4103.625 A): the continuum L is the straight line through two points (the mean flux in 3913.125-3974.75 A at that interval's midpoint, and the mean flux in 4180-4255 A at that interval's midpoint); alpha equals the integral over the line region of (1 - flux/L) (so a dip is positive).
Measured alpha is 1.3 A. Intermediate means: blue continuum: 13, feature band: 13.4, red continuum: 15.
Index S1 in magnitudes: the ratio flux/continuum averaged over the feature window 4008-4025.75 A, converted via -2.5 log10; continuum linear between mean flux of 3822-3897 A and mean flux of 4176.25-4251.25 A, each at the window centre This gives -0.19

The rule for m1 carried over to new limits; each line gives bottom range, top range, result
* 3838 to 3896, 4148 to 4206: 1.38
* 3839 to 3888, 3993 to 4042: 1.31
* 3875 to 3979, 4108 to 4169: 1.30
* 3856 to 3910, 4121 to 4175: 1.36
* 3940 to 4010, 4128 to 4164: 1.23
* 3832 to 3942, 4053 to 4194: 1.25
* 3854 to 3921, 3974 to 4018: 1.20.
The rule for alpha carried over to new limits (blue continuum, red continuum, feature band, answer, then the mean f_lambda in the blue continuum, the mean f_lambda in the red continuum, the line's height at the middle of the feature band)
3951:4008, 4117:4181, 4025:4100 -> -3.3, 13.5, 15.2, 14.3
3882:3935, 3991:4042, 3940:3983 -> 7.0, 13.2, 16.2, 14.7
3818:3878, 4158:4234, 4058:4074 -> -1.4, 12.8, 15.2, 14.3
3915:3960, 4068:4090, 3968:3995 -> 2.1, 13.9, 15.1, 14.3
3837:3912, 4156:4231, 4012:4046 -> -5.0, 12.9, 15.1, 14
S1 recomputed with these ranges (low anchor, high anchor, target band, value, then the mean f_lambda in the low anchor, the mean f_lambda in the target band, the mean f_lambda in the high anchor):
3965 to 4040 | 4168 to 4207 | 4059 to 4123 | 0.08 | 14.7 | 13.7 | 14.8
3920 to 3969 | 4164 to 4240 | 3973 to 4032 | -0.13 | 13.1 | 15.2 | 15.1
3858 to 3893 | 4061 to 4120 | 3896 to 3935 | -0.11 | 12.8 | 14.3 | 13.6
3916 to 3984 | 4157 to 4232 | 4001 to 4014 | -0.20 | 12.8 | 16.1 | 15.2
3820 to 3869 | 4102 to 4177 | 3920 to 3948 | -0.04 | 12.6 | 13.7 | 14.6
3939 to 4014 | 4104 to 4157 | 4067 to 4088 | -0.08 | 13.8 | 15.2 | 14.4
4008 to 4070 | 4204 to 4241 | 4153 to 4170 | 0.00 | 15.9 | 15.4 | 15.2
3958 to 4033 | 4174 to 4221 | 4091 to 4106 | 0.25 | 14.3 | 11.6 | 14.9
